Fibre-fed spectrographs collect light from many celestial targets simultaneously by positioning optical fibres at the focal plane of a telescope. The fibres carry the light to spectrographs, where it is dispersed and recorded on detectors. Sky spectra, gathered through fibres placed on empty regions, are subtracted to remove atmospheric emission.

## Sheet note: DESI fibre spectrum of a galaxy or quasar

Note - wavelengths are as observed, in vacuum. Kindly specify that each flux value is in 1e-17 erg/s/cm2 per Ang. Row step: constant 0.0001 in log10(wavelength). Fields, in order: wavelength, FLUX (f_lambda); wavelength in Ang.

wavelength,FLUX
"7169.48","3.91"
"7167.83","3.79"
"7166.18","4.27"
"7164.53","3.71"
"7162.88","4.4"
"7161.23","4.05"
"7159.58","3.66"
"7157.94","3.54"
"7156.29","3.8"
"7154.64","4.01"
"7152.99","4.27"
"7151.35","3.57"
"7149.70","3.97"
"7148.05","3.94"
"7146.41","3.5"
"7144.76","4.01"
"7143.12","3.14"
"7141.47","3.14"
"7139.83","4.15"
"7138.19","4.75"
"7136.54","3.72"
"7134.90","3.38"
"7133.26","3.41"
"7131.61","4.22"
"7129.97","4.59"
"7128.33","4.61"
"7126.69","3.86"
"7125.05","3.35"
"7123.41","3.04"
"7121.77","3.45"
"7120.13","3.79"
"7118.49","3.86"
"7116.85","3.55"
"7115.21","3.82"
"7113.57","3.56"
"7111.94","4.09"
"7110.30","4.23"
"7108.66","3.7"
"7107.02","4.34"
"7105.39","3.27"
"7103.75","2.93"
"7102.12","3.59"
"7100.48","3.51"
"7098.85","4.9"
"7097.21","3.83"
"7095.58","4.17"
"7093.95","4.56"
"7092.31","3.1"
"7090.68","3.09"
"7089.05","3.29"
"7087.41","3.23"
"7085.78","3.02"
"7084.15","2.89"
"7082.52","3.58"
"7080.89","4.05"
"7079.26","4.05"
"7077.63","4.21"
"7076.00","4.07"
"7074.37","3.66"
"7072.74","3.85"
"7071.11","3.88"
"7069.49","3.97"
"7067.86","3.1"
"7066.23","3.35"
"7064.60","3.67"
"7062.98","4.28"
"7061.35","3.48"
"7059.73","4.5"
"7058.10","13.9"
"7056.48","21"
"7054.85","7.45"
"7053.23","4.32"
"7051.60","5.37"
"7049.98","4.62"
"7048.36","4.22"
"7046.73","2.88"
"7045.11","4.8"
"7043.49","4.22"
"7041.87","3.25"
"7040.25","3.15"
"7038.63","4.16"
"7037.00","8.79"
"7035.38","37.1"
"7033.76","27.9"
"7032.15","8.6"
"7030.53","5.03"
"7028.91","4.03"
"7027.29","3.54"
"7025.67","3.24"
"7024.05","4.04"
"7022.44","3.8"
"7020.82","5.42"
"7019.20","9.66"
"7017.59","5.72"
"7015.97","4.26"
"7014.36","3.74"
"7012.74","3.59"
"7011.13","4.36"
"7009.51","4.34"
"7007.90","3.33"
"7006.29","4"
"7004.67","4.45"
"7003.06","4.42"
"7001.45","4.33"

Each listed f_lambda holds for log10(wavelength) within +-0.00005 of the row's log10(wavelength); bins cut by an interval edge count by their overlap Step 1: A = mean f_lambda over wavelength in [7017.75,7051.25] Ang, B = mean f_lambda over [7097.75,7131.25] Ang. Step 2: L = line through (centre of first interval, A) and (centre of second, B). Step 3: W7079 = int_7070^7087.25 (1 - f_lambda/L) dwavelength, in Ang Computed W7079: 5.6 Ang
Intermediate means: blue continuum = 7.56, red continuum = 3.81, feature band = 3.71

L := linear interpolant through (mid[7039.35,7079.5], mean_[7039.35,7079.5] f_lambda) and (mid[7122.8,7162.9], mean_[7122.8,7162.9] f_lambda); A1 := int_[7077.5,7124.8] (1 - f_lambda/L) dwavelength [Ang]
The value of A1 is 8.7 Ang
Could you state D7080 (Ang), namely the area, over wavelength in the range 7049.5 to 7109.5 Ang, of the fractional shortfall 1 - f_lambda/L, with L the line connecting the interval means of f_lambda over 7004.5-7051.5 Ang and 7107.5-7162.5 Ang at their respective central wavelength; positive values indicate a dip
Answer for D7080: 7.7 Ang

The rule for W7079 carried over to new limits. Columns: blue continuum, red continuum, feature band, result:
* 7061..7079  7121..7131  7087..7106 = 0.9 Ang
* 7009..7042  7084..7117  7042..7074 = 2.0 Ang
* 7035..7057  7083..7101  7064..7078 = 4.2 Ang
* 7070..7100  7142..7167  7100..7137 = 0.6 Ang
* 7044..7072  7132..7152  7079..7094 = 5.0 Ang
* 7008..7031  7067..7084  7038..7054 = 0.4 Ang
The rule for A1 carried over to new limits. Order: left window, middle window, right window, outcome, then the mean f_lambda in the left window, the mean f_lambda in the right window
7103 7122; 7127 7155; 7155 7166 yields -0.58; 3.73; 3.89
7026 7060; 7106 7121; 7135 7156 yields 4.14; 8.69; 3.83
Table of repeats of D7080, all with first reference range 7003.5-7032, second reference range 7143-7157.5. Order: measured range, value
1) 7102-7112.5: 0.9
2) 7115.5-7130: 0.9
